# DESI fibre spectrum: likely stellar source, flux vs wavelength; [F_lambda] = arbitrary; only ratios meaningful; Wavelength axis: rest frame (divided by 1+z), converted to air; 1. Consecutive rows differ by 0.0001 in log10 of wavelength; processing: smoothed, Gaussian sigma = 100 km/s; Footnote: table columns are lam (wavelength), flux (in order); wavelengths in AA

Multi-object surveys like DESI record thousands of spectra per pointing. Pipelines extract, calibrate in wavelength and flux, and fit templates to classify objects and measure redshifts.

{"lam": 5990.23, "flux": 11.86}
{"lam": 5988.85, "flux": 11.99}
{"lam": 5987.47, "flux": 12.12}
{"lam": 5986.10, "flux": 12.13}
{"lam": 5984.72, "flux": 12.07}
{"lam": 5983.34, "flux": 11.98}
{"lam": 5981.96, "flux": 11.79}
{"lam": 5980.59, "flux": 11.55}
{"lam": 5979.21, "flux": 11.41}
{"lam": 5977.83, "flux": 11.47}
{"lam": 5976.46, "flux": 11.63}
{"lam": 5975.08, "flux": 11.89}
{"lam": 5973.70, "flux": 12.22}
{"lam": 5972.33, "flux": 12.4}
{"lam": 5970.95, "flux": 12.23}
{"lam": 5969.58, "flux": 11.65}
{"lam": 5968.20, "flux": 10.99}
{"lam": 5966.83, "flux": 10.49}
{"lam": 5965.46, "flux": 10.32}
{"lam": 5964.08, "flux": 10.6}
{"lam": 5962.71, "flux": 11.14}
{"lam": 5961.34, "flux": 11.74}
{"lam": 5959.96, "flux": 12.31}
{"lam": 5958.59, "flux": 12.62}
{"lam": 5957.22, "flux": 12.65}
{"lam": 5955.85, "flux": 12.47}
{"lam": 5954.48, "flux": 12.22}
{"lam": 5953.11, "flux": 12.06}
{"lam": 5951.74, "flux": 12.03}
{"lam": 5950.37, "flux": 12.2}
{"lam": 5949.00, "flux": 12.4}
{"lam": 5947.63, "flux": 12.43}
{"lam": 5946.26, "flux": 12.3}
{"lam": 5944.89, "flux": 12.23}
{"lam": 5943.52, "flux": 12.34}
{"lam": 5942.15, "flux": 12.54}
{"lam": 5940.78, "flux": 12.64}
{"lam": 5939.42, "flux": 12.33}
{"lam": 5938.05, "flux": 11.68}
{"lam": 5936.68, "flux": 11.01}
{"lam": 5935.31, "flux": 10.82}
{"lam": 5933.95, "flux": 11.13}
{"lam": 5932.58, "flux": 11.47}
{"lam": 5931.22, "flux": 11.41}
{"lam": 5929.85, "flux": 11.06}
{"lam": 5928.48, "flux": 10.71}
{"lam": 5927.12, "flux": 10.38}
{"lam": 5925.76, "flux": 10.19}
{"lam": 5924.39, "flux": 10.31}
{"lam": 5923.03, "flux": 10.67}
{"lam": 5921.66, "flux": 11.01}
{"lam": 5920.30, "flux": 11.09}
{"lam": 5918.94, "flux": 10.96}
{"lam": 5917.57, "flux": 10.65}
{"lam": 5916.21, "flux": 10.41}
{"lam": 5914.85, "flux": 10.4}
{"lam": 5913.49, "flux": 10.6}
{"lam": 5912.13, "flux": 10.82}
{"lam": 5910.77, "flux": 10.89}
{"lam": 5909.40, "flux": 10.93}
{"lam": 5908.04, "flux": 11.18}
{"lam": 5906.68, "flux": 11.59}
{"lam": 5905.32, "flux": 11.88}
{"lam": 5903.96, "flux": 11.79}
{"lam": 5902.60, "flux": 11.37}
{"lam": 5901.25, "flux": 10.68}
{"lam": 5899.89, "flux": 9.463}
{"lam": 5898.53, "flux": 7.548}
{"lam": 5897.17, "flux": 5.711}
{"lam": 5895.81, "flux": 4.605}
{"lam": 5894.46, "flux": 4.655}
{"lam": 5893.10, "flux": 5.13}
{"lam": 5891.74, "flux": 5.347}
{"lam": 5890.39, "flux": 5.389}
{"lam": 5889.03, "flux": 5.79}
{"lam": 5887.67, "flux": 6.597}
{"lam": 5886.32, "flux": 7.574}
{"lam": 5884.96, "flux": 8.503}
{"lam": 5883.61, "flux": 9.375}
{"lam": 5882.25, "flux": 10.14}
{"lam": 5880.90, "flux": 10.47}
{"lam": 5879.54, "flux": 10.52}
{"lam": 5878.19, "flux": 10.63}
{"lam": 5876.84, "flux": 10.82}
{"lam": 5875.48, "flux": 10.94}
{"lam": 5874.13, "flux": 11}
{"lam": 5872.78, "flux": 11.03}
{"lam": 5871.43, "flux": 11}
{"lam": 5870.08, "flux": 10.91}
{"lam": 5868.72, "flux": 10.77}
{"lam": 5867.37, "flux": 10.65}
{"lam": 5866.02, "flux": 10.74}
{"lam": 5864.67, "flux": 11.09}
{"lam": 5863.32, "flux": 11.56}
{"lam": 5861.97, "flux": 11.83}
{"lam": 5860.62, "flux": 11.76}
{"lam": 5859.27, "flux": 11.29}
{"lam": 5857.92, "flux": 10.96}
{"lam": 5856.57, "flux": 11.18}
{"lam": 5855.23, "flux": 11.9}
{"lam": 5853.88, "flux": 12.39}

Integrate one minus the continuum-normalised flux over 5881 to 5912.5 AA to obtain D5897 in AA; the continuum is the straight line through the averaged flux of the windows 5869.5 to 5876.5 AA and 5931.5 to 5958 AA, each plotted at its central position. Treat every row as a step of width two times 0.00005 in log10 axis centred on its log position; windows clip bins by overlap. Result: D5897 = 7.69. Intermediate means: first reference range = 11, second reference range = 12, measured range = 8.58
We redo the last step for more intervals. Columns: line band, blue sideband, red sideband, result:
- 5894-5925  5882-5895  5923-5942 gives -3.83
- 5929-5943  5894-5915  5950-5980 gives -1.10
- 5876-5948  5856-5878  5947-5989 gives 8.83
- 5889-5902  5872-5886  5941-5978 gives 5.06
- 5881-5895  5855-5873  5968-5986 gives 5.31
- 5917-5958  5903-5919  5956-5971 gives -1.12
